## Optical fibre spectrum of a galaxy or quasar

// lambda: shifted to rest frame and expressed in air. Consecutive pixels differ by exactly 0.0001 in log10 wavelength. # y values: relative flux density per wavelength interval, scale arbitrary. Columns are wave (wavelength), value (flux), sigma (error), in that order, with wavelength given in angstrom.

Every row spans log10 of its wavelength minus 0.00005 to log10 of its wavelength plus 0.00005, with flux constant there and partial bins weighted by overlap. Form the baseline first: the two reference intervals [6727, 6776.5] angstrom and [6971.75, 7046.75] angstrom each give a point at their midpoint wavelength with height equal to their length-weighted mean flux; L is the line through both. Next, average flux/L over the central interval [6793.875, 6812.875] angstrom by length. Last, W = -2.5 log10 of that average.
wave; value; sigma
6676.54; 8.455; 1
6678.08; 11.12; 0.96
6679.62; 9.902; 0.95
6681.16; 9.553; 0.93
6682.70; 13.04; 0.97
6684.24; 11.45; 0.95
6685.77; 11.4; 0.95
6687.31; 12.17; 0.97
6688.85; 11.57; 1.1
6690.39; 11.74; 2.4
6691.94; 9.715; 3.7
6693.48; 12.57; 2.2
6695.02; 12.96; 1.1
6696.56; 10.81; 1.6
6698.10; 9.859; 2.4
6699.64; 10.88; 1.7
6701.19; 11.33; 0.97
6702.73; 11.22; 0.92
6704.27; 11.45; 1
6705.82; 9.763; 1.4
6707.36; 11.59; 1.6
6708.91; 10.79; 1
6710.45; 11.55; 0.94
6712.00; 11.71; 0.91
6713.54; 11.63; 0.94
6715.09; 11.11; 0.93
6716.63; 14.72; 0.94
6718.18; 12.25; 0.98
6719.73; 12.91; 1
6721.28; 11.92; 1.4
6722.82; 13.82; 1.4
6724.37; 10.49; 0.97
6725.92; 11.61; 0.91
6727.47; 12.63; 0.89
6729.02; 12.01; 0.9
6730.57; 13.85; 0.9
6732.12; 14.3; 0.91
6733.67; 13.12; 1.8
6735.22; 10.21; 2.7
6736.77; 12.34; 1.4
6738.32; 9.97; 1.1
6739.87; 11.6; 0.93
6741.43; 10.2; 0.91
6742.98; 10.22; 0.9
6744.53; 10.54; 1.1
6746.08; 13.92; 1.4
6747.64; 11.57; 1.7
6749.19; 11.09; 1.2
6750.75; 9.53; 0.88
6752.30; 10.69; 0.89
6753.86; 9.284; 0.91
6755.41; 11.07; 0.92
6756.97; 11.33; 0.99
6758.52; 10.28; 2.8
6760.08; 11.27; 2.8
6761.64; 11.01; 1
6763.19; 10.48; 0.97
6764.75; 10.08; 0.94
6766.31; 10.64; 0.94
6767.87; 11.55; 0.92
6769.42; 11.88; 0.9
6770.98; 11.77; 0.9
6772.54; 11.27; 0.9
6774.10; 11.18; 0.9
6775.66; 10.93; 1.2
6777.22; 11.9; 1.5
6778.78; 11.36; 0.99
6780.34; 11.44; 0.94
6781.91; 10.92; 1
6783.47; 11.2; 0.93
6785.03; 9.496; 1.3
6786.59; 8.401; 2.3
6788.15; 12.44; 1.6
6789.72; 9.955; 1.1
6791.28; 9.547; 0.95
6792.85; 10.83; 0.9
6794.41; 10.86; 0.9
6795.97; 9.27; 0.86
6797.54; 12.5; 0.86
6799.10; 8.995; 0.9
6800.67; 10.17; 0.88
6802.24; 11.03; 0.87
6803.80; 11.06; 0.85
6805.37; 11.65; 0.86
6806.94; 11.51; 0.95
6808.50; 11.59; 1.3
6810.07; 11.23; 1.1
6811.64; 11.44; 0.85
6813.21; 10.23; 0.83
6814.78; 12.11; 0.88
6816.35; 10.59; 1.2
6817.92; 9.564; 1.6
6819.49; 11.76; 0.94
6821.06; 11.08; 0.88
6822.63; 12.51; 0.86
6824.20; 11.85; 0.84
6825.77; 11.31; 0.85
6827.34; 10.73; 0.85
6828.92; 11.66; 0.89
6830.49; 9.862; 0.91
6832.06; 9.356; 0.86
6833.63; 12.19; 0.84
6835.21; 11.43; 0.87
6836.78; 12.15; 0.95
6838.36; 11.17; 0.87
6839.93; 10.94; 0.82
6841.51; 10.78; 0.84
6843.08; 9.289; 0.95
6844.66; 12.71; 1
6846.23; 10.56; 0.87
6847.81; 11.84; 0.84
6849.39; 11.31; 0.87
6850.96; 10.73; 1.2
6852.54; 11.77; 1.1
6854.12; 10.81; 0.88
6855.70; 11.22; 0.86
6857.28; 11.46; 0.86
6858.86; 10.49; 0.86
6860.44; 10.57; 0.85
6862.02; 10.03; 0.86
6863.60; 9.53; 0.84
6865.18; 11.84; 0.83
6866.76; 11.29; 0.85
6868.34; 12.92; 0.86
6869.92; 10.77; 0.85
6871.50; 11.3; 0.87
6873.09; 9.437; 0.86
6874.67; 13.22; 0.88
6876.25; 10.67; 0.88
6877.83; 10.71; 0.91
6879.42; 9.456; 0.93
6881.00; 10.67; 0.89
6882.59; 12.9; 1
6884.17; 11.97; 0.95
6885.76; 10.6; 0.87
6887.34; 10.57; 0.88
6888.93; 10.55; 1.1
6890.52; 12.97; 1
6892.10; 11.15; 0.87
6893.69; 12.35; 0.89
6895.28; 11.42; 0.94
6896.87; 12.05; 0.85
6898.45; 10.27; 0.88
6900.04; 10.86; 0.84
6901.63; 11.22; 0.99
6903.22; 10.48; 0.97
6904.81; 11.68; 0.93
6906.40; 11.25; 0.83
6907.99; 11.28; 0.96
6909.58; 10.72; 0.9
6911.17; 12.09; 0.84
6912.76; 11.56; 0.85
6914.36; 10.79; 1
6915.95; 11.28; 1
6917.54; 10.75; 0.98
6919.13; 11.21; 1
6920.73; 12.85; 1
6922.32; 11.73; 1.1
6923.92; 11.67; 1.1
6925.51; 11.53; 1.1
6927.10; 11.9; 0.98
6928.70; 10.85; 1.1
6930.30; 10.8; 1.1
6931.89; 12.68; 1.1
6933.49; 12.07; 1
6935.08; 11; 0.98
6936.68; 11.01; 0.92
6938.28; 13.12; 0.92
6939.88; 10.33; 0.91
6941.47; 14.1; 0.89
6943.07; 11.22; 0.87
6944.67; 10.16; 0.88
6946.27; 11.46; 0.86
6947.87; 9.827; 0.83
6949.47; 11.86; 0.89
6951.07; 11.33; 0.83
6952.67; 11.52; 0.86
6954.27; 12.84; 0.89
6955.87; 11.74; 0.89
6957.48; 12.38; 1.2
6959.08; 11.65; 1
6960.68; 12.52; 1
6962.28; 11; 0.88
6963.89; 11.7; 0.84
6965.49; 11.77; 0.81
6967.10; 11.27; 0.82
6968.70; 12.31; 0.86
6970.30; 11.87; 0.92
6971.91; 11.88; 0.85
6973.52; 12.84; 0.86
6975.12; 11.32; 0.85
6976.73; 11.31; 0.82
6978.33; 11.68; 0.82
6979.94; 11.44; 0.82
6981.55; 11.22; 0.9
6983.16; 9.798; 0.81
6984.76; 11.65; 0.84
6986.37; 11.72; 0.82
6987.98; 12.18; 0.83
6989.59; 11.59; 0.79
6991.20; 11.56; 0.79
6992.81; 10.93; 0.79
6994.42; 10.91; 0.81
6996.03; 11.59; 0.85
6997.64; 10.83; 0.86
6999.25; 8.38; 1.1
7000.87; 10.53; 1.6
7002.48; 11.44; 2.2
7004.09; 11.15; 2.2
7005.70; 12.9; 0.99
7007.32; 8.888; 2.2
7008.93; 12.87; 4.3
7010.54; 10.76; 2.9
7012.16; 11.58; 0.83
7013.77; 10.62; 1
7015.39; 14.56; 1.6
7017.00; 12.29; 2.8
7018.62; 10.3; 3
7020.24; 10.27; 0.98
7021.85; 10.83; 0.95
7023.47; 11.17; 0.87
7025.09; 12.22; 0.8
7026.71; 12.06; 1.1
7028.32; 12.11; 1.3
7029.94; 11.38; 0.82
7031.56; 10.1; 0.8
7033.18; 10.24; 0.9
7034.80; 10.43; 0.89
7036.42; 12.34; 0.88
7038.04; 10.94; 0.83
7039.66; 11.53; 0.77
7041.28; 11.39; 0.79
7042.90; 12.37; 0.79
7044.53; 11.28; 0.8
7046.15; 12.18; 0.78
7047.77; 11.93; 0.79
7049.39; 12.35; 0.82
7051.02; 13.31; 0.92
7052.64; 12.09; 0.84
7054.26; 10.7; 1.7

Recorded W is 0.04 mag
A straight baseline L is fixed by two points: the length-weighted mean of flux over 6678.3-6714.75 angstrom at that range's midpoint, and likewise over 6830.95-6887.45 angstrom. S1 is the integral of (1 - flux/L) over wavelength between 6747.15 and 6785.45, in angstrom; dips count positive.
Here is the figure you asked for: 0.8 angstrom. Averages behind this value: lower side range 11.2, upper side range 11.1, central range 10.9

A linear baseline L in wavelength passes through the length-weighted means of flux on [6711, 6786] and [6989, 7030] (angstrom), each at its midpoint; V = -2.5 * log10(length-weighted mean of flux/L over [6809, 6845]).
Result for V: 0.029 mag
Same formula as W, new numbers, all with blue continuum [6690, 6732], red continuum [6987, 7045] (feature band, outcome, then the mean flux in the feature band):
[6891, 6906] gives 0.02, 11.3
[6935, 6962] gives -0.02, 11.7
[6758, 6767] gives 0.10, 10.6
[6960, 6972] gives -0.04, 11.8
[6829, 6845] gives 0.06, 11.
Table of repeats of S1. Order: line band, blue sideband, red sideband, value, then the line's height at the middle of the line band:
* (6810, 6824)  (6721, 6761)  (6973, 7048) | 0.3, 11.4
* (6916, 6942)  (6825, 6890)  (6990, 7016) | -1.3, 11.1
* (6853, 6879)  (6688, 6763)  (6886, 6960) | 1.1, 11.5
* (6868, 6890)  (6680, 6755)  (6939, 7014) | 0.7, 11.5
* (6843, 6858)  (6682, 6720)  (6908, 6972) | 0.4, 11.6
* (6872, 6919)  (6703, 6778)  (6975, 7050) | 0.8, 11.4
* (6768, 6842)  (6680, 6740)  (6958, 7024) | 3.9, 11.6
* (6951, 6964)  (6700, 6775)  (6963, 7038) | -0.6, 11.4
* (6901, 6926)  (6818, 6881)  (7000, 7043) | -0.4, 11.2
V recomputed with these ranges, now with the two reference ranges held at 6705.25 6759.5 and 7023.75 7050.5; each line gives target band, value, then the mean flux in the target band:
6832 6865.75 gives 0.052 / 11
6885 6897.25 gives 0.013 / 11.4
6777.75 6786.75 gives 0.092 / 10.7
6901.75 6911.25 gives 0.037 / 11.2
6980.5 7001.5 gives 0.055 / 11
